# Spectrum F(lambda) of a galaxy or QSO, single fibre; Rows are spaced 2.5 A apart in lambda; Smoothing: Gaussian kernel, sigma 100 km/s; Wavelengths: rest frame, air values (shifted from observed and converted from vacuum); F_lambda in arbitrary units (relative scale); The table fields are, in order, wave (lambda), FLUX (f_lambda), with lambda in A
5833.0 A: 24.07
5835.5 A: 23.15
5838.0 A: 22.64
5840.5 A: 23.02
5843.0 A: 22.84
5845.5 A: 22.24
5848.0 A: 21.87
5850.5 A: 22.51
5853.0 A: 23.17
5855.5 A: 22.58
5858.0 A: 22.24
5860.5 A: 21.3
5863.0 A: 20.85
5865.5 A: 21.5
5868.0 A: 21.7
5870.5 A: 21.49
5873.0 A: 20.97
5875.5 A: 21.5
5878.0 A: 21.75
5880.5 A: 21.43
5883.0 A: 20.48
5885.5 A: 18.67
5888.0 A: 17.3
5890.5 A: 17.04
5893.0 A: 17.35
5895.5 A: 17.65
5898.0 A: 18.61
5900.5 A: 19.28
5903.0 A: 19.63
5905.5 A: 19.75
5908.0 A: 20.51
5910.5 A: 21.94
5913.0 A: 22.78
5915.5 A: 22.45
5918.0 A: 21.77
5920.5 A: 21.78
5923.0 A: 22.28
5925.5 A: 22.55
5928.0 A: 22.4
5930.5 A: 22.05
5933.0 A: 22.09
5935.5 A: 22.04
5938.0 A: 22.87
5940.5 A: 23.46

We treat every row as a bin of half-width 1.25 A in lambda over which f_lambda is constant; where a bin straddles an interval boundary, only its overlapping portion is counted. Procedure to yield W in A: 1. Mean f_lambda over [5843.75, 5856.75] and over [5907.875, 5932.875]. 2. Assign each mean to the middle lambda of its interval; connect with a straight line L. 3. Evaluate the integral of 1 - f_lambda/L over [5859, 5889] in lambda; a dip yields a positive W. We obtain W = 2.1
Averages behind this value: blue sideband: 22.5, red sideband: 22.1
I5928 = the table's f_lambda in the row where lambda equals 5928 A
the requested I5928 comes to 22.4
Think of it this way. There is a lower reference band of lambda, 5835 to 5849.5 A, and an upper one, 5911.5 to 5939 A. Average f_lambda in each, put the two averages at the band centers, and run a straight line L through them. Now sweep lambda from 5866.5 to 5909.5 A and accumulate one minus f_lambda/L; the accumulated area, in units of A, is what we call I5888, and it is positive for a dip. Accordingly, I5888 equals 5.1 A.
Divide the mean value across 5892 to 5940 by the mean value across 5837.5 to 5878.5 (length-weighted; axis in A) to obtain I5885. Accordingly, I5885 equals 0.96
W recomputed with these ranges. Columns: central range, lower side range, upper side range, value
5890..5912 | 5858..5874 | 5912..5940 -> 2.7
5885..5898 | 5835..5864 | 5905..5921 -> 2.5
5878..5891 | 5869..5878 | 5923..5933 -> 1.3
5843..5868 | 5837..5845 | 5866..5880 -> 0.2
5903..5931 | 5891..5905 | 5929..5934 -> -1.7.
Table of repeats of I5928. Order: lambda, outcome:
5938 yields 22.87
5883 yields 20.48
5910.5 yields 21.94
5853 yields 23.17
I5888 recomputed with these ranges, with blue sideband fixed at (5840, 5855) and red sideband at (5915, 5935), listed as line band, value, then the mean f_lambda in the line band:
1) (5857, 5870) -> 0.57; 21.5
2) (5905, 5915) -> 0.36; 21.4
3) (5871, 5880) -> 0.41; 21.4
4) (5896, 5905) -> 1.29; 19.1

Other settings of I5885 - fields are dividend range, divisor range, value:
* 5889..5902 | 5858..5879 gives 0.84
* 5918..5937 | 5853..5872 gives 1.02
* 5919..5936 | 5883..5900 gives 1.23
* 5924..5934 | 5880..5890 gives 1.16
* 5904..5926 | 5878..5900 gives 1.16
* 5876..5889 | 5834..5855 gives 0.88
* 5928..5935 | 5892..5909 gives 1.17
